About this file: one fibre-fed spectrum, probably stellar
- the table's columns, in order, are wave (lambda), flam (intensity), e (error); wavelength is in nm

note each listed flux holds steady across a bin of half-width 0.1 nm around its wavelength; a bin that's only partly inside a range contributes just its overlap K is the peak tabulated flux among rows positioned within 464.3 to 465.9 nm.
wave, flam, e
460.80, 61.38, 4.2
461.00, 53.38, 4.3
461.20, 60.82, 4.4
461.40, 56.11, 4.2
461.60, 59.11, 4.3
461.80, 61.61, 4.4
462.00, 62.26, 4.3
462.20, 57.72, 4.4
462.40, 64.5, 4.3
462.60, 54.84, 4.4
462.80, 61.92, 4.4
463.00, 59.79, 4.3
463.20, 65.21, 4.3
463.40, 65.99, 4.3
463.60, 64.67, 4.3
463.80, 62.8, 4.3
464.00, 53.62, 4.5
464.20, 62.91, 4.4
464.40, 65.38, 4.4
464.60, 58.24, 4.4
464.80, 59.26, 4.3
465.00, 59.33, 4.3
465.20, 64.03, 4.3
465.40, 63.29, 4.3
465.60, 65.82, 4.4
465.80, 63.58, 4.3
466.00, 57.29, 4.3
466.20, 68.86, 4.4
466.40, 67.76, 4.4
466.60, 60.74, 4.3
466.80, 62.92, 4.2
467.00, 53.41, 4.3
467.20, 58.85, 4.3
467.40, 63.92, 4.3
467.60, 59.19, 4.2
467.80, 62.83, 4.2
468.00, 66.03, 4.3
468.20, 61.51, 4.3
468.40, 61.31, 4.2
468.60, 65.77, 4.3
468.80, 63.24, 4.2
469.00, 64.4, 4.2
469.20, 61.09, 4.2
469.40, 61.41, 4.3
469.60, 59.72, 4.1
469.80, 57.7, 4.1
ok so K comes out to 65.82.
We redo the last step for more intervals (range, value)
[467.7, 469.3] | 66.03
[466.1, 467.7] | 68.86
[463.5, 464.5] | 65.38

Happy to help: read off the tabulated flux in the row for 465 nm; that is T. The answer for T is 59.33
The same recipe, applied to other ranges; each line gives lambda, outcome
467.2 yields 58.85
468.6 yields 65.77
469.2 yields 61.09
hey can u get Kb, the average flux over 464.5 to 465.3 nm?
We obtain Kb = 60.2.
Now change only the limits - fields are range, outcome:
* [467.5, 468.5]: 62.2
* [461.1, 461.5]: 58.5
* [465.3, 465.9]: 64.2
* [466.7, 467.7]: 59.7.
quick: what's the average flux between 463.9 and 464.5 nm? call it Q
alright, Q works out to 60.6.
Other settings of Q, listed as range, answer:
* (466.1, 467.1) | 62.7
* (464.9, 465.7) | 63.1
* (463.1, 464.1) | 62.5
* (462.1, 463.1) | 59.8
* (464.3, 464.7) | 61.8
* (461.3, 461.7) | 57.6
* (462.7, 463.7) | 63.5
